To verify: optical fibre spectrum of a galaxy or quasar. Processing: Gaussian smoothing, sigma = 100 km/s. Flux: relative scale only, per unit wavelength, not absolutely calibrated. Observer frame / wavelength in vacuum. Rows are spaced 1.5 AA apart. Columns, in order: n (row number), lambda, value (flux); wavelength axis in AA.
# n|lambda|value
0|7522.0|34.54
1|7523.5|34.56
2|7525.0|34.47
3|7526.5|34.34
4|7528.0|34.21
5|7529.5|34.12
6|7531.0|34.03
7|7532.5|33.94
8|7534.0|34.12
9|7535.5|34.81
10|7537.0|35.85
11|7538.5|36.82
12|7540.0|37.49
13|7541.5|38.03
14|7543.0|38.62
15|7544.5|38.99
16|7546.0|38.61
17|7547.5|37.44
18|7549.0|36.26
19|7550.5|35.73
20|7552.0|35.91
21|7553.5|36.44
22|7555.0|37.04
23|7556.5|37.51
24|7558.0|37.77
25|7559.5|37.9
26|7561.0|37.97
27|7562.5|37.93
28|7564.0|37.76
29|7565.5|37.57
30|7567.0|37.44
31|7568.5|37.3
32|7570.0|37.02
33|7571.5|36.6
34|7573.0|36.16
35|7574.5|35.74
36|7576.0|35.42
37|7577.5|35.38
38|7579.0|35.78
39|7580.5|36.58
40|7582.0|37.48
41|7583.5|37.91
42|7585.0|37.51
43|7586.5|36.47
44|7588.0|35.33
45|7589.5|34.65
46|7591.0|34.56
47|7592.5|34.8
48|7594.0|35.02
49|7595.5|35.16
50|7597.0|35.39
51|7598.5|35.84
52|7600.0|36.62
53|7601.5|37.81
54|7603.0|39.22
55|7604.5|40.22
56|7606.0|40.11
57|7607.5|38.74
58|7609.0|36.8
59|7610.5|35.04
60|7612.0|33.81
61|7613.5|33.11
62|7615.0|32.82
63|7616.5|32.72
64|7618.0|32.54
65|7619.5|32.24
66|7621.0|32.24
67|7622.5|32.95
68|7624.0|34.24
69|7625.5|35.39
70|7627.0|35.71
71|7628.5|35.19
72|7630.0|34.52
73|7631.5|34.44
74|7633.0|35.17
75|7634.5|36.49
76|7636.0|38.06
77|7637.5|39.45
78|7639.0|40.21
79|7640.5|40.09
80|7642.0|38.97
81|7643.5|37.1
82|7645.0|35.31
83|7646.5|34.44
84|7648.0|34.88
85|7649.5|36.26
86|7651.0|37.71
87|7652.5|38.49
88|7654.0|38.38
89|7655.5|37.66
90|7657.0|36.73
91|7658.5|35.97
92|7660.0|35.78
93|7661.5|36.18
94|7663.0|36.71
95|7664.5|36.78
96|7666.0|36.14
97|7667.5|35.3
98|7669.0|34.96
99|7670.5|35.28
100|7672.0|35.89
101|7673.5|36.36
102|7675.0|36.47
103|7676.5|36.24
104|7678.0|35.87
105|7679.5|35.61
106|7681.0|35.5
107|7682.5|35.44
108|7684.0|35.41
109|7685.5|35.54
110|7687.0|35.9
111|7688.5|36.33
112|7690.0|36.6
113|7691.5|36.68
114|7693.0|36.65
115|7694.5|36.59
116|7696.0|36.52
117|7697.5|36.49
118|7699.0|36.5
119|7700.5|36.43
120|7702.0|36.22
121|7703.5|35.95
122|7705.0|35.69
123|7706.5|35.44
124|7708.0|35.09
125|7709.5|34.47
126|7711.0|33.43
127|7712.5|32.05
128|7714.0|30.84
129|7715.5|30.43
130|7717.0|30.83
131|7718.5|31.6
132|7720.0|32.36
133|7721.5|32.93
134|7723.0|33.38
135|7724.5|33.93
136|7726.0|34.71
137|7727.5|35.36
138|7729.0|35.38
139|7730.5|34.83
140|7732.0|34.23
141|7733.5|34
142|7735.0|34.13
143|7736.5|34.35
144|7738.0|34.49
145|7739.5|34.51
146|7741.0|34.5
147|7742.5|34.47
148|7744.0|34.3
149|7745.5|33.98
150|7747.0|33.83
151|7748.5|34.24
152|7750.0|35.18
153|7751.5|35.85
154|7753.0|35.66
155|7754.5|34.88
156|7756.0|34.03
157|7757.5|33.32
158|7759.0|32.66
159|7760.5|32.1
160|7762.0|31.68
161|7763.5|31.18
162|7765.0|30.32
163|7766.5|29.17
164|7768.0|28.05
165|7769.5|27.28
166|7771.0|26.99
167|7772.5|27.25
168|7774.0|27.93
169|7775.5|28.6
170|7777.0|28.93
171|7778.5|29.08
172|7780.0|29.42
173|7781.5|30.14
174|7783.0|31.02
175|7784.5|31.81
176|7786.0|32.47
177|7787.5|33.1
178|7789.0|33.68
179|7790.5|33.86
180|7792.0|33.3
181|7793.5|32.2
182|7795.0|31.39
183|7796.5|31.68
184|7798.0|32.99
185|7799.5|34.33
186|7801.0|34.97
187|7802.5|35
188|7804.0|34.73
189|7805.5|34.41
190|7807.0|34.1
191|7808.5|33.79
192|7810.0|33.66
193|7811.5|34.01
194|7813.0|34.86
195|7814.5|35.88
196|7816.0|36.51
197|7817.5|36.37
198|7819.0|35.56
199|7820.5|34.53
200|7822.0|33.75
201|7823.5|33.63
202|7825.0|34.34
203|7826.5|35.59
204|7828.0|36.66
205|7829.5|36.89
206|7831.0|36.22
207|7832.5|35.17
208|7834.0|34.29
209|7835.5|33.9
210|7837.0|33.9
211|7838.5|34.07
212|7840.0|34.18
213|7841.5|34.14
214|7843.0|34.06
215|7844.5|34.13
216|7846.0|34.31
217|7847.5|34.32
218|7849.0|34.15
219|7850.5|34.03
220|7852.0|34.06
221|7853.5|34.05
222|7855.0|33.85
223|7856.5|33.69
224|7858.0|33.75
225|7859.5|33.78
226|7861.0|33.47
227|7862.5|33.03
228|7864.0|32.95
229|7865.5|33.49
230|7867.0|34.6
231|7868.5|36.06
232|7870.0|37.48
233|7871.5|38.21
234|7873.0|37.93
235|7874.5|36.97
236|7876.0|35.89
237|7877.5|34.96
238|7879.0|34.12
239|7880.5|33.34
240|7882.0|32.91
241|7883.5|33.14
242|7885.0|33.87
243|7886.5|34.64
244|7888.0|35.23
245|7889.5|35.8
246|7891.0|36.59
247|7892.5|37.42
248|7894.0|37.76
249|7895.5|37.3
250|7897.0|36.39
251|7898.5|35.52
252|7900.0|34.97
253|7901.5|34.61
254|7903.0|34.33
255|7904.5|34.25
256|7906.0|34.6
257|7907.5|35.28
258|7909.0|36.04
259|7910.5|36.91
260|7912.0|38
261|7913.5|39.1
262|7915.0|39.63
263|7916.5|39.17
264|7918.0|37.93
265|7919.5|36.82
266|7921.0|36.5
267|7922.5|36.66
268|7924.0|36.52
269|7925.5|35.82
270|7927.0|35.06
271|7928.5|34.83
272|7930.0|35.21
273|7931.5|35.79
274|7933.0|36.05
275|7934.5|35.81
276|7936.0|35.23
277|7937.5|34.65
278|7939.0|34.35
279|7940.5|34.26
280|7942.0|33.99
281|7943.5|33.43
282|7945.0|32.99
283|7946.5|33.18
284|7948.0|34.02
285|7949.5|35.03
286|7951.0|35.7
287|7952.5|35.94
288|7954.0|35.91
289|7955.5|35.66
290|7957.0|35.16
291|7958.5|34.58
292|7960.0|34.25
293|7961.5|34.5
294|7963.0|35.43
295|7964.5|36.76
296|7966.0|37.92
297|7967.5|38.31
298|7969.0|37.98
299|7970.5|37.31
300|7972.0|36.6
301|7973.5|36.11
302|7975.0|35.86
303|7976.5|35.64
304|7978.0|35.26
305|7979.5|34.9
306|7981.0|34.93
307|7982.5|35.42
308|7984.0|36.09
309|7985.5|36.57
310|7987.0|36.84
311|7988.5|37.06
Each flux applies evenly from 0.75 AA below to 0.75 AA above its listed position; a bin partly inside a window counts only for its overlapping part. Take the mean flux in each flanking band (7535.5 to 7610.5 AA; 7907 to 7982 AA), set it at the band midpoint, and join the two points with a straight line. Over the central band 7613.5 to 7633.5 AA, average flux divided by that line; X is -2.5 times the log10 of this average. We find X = 0.091 mag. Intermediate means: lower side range 36.9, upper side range 35.9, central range 33.8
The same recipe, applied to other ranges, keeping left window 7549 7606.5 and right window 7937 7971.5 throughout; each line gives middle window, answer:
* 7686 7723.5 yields 0.050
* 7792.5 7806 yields 0.075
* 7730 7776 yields 0.112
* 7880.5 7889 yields 0.050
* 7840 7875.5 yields 0.032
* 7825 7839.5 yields 0.019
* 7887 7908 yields -0.006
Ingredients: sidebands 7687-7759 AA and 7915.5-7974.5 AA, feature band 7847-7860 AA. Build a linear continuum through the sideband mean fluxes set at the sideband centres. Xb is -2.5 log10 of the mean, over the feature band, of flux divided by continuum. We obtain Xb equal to 0.04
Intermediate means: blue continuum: 34.5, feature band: 34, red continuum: 35.7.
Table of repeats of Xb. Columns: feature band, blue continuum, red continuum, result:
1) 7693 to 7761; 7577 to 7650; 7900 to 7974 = 0.05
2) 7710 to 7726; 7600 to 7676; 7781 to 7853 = 0.09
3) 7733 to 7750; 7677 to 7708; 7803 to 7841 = 0.04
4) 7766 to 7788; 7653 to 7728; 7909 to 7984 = 0.20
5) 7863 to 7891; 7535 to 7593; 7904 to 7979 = 0.03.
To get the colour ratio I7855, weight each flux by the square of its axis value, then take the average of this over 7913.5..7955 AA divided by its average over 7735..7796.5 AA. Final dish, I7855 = 1.2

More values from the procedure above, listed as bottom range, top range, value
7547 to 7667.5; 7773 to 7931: 1.01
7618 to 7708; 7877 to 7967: 1.05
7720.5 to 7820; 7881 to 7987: 1.13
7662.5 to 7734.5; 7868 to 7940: 1.08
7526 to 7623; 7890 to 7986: 1.09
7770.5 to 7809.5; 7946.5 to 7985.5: 1.17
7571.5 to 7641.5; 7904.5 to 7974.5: 1.09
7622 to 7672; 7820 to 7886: 1.00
